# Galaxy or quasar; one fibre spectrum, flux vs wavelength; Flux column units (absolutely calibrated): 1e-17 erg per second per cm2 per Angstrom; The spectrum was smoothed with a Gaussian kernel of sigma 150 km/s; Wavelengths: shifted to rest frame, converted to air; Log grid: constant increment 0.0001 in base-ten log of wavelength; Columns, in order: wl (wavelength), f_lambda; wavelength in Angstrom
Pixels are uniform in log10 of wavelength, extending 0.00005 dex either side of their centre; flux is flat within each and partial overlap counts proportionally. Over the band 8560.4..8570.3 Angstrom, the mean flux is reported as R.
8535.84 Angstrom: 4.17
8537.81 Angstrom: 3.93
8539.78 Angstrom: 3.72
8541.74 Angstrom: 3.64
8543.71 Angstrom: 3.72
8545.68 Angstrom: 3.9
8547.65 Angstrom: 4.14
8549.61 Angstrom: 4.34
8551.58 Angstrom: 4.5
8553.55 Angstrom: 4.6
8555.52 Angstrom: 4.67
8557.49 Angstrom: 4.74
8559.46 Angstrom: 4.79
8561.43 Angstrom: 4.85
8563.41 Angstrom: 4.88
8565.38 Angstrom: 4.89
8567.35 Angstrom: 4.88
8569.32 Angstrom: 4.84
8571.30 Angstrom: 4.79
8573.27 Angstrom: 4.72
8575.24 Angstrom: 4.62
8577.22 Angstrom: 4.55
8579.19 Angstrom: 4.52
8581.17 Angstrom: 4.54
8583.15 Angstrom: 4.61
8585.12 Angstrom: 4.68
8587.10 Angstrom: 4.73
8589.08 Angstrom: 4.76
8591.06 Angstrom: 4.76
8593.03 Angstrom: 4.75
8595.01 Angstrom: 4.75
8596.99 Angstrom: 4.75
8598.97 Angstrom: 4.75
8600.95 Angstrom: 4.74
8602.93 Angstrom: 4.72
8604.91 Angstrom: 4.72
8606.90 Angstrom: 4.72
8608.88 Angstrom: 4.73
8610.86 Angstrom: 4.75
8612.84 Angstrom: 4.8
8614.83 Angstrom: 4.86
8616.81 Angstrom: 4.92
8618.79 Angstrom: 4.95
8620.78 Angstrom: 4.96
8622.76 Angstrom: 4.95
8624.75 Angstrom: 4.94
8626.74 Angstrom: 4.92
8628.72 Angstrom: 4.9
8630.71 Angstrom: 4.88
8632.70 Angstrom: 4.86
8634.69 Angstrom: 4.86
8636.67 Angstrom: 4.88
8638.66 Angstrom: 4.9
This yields 4.87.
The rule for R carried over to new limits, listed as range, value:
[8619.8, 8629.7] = 4.94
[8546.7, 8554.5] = 4.4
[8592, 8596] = 4.76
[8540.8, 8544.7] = 3.68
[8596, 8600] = 4.75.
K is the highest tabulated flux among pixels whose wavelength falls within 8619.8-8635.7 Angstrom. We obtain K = 4.96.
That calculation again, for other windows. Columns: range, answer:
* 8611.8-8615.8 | 4.86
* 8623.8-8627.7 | 4.94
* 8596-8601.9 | 4.75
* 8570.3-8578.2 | 4.79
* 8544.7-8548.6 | 4.14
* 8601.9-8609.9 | 4.73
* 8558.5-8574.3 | 4.89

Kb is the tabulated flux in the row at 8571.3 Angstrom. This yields 4.79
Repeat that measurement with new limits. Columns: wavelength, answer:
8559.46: 4.79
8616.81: 4.92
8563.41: 4.88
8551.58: 4.5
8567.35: 4.88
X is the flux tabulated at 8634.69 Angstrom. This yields 4.86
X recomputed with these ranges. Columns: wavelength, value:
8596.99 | 4.75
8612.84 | 4.8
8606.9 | 4.72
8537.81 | 3.93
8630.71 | 4.88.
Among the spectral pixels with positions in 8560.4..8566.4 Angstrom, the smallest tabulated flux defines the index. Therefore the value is 4.85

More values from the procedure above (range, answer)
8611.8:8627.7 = 4.8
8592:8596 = 4.75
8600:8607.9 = 4.72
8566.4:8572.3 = 4.79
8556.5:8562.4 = 4.74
